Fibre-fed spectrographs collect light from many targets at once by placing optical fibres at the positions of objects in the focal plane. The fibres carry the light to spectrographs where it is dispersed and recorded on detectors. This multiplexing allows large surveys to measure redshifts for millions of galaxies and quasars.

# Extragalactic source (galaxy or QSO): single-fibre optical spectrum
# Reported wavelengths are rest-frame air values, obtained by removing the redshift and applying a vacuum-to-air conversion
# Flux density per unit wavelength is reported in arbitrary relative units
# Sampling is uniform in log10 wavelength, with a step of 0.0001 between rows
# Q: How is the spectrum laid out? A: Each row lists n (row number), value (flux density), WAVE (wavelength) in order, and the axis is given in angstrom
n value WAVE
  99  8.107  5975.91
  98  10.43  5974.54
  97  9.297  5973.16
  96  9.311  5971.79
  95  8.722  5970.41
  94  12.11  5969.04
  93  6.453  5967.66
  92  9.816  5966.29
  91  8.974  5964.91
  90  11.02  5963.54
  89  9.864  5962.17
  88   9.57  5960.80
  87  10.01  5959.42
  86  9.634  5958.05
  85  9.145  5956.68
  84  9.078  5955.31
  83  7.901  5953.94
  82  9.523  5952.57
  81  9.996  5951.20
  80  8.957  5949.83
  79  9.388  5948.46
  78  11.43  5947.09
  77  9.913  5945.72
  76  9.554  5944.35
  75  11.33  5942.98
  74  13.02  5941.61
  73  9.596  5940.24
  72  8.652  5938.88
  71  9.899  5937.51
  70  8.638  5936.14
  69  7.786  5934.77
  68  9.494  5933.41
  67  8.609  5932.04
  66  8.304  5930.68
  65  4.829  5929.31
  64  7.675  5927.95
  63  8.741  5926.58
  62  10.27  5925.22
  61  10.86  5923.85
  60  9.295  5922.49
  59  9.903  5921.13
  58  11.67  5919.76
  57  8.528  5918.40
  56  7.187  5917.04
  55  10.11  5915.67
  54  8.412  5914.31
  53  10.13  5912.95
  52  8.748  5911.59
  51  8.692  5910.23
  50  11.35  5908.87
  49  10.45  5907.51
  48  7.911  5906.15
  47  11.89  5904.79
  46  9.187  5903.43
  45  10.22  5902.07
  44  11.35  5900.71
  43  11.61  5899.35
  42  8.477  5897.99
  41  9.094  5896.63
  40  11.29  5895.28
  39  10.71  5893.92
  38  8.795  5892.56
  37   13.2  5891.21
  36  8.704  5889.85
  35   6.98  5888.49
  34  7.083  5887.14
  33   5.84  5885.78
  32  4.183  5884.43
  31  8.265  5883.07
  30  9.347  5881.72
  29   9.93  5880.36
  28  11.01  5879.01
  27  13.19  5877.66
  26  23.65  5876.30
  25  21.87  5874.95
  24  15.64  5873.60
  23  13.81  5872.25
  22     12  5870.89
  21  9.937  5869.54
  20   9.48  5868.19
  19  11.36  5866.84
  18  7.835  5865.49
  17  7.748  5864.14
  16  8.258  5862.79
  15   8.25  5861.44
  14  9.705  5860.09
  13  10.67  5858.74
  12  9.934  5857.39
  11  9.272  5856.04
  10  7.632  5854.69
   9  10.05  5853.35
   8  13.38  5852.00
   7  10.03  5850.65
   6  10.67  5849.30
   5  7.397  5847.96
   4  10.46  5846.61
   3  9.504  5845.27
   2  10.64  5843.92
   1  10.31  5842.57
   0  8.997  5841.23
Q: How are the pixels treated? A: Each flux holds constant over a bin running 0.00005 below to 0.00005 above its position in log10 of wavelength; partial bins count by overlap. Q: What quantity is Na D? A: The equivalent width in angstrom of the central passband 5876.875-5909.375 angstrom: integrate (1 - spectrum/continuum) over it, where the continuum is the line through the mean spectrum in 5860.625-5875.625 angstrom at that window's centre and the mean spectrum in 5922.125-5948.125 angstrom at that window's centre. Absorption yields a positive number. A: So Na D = 3.2 angstrom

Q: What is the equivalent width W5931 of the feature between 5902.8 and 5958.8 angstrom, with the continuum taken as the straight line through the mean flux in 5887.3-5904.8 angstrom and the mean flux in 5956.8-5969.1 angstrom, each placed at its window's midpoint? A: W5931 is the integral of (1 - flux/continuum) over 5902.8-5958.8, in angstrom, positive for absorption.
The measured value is 2.0 angstrom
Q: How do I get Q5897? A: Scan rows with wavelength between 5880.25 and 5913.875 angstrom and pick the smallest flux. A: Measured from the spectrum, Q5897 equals 4.183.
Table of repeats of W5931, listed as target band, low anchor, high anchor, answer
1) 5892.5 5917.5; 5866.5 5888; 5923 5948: 1.75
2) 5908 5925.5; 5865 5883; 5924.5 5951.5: 1.43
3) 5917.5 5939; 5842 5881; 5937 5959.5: 2.54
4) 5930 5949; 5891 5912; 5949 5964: 0.00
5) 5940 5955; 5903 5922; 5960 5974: -0.78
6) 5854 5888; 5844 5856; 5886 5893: -4.90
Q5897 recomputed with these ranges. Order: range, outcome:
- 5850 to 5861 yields 7.632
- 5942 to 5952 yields 8.957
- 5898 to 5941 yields 4.829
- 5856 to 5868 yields 7.748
